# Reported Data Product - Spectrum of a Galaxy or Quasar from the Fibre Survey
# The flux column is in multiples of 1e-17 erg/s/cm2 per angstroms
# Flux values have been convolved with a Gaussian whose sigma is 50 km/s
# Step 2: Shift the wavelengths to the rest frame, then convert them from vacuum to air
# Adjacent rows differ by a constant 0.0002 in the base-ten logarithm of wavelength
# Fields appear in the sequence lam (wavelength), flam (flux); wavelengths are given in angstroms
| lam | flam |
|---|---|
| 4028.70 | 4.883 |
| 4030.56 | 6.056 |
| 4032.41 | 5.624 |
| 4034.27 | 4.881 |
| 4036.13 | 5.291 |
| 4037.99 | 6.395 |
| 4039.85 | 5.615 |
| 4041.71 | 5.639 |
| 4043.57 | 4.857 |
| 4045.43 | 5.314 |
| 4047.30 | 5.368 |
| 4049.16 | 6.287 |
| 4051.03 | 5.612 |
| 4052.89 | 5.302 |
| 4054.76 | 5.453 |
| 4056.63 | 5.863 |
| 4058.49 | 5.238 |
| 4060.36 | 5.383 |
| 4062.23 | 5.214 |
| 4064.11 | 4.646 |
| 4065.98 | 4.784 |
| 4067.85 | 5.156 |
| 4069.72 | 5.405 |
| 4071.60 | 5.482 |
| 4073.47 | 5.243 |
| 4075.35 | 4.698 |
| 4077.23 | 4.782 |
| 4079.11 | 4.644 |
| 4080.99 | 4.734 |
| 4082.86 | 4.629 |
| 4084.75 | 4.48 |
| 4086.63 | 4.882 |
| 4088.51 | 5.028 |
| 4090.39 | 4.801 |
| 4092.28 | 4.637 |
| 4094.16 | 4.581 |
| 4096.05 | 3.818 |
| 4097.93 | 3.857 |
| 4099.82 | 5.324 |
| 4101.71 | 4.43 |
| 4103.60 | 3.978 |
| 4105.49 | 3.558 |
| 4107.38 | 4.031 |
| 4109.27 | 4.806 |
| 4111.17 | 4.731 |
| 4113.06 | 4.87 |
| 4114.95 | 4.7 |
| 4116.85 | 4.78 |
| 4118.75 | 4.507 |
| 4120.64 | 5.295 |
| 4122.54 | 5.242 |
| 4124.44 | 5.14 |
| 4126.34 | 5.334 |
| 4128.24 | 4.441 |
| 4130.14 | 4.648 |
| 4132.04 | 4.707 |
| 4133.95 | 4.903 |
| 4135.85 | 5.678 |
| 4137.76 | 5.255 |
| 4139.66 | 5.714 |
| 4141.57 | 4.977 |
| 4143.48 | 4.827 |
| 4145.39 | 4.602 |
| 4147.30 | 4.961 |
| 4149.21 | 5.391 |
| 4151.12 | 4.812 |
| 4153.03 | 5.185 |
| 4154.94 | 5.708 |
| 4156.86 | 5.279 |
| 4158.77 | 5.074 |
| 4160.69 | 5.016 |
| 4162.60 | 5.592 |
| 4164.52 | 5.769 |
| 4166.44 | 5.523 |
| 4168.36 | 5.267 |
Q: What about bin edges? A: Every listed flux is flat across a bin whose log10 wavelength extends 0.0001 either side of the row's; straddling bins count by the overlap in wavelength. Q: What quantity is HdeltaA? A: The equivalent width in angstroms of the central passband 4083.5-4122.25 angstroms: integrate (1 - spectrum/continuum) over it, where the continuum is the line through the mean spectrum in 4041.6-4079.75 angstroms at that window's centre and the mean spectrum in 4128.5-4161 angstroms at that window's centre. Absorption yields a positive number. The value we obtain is 4.5 angstroms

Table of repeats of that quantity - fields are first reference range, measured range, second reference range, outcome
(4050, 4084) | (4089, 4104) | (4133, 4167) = 2.0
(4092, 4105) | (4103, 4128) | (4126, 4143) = -0.1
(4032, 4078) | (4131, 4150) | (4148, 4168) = 0.8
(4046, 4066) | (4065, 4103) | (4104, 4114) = 0.8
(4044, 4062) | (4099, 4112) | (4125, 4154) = 2.0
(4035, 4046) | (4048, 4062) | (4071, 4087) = -0.8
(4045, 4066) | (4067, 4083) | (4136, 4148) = 1.0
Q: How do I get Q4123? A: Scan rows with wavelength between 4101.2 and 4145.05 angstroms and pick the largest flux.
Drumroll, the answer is 5.714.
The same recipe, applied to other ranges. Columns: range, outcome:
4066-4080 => 5.482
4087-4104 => 5.324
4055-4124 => 5.863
